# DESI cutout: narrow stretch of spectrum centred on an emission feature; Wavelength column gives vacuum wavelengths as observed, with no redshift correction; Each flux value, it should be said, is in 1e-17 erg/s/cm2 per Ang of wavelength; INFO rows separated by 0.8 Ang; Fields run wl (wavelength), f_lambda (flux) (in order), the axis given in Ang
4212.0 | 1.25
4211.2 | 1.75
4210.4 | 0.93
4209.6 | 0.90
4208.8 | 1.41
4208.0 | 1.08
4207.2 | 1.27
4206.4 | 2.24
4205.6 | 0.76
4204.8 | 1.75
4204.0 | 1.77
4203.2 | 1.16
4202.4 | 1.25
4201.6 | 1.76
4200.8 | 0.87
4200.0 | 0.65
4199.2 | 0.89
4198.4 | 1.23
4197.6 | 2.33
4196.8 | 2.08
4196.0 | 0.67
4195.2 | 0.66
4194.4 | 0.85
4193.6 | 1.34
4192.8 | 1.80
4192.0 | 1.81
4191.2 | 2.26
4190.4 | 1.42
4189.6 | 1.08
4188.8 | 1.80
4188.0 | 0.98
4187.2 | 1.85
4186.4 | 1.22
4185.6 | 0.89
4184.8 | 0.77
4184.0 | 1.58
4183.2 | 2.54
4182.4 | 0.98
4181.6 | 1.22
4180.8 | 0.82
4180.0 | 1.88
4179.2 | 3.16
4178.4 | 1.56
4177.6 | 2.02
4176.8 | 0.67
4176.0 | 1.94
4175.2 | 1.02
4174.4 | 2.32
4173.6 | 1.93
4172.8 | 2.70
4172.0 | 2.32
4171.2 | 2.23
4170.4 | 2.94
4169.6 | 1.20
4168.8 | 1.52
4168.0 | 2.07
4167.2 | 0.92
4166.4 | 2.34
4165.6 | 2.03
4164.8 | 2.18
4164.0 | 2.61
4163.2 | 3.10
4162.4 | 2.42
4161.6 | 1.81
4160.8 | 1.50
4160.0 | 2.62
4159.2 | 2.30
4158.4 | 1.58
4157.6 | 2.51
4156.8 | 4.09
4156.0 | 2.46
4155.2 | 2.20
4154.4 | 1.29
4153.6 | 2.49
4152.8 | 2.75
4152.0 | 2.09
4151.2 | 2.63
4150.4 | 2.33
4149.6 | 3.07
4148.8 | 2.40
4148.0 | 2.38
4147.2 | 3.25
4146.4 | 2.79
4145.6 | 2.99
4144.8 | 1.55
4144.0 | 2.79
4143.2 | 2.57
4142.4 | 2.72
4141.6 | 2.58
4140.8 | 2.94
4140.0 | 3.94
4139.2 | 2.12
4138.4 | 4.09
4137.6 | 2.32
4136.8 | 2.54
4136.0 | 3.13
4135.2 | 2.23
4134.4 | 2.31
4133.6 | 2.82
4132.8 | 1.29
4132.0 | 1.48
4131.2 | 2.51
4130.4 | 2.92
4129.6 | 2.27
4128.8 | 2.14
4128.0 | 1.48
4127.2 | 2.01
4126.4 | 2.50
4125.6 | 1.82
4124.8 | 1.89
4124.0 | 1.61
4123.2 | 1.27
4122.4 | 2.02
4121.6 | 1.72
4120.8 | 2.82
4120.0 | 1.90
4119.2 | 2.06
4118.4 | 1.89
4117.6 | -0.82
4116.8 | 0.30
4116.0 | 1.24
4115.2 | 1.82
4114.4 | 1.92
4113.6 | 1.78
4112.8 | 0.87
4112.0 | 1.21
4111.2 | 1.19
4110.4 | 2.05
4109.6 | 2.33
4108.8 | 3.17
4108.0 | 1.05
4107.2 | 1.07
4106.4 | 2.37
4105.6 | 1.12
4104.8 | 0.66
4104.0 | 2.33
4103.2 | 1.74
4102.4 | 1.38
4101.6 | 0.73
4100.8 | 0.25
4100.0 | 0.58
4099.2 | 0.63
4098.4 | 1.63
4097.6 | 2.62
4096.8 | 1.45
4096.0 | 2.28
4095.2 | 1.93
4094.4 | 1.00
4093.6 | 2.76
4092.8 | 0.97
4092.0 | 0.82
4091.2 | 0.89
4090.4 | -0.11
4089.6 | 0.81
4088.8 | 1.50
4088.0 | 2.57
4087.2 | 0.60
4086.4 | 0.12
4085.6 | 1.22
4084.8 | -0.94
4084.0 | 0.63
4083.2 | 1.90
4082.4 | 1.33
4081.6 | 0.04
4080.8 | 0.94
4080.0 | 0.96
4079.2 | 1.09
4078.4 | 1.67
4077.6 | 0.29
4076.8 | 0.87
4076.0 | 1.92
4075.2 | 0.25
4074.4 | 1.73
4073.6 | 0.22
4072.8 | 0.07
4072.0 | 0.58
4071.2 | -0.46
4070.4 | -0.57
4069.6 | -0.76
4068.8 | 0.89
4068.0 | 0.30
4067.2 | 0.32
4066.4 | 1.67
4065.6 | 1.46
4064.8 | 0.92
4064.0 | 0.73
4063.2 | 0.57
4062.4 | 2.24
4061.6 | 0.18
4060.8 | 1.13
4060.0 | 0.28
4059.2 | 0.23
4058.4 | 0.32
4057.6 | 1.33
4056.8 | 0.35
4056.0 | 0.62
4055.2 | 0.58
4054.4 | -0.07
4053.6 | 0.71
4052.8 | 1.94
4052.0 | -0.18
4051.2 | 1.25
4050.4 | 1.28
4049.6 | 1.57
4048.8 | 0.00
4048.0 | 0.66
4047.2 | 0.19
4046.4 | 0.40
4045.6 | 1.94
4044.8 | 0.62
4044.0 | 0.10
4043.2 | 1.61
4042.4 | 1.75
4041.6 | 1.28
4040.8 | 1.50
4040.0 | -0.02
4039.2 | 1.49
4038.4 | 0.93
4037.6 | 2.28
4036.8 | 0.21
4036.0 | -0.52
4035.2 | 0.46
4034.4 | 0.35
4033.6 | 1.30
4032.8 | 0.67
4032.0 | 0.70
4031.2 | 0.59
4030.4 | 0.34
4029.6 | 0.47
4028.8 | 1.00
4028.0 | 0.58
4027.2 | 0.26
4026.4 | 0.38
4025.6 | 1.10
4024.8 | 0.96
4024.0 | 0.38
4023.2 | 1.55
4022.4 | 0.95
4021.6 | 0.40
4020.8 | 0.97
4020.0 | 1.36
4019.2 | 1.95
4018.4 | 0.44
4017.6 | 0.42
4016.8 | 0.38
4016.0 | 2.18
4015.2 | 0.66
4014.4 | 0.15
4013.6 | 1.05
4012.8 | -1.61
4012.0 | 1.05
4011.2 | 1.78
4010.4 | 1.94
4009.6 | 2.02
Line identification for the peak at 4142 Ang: Lyman alpha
